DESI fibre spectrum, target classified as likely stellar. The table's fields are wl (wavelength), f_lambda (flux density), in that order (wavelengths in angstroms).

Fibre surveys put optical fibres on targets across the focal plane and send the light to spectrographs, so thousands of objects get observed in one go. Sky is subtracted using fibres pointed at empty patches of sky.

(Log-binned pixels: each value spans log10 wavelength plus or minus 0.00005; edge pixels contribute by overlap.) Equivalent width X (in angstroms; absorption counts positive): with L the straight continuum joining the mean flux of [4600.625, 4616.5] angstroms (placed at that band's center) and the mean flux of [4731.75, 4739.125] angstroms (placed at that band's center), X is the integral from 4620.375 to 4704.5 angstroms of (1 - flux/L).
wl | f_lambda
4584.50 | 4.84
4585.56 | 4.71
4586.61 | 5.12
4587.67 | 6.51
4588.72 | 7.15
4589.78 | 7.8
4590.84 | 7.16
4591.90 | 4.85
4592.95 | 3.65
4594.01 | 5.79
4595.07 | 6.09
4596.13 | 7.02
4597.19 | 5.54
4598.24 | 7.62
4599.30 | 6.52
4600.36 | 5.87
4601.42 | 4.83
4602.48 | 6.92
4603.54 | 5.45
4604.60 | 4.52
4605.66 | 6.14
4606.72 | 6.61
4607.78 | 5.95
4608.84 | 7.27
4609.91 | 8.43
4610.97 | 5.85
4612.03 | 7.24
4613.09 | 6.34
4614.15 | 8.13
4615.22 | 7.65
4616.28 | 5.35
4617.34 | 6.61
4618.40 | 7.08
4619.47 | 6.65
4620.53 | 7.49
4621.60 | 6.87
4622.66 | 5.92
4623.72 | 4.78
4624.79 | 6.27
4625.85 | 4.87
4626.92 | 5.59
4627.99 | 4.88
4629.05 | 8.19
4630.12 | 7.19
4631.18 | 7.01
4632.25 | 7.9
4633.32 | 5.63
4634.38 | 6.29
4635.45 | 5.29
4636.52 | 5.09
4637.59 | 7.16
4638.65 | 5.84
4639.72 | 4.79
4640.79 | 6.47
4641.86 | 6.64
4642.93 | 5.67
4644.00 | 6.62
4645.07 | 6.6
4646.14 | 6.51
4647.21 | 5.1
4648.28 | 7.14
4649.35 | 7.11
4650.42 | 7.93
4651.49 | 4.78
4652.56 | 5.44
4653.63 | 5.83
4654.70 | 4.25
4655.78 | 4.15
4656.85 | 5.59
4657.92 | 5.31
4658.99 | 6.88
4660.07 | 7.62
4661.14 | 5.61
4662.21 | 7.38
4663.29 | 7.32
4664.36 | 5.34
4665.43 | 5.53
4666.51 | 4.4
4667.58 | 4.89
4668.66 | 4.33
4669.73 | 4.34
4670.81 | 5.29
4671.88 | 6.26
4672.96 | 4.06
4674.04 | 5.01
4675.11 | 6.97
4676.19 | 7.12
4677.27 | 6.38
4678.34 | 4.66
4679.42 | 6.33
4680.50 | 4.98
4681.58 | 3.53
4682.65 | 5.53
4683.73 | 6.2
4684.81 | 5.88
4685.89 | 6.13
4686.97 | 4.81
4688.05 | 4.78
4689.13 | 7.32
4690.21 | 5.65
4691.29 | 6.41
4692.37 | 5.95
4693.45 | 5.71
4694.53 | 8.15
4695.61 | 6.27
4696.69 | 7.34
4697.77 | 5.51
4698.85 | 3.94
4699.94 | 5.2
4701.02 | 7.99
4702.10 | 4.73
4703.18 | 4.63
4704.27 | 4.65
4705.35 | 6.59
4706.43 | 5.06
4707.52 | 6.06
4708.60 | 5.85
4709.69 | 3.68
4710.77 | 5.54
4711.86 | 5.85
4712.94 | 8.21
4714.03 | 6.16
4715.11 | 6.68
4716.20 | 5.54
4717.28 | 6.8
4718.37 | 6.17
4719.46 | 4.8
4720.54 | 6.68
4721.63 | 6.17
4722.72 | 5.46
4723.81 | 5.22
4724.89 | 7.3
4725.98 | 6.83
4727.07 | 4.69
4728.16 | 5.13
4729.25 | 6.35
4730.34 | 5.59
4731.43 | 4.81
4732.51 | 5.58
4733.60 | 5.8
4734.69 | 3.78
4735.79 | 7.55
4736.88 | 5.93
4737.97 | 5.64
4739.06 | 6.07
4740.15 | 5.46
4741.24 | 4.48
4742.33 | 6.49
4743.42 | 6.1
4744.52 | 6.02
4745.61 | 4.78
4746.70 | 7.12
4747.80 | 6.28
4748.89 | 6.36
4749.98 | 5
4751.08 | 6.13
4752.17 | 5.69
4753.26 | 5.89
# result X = 3.5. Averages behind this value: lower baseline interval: 6.46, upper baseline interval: 5.72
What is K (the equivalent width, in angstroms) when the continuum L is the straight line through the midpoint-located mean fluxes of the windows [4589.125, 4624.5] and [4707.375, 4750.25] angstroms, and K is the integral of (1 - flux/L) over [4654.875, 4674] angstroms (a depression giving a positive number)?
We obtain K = 1.9 angstroms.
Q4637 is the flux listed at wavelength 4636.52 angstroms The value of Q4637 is 5.09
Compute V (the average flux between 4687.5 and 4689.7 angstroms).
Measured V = 6.04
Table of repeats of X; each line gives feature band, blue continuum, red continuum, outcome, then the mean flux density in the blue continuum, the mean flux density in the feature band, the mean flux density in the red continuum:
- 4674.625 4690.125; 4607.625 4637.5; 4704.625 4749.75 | 0.98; 6.51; 5.75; 5.86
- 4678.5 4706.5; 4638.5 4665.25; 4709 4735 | 0.84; 6.07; 5.74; 5.8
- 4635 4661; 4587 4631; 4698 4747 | 0.68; 6.36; 5.99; 5.75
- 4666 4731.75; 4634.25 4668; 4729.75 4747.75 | 1.18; 5.95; 5.72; 5.72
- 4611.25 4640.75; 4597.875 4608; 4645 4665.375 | -1.59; 6.02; 6.37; 6.08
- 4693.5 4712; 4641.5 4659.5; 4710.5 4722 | 1.46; 5.97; 5.7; 6.25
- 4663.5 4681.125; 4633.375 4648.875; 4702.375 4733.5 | 1.66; 6.08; 5.4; 5.78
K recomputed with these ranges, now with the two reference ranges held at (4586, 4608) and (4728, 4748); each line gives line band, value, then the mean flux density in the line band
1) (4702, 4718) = 0.08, 5.77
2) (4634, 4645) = -0.10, 6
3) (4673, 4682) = 0.47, 5.56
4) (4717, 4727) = -0.52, 6.07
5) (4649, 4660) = 0.26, 5.78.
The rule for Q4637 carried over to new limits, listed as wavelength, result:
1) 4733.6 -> 5.8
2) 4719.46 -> 4.8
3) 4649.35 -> 7.11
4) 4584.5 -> 4.84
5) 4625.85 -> 4.87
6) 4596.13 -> 7.02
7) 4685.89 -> 6.13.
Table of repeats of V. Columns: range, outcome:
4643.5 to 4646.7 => 6.56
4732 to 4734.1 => 5.69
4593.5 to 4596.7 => 6.28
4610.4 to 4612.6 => 6.59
